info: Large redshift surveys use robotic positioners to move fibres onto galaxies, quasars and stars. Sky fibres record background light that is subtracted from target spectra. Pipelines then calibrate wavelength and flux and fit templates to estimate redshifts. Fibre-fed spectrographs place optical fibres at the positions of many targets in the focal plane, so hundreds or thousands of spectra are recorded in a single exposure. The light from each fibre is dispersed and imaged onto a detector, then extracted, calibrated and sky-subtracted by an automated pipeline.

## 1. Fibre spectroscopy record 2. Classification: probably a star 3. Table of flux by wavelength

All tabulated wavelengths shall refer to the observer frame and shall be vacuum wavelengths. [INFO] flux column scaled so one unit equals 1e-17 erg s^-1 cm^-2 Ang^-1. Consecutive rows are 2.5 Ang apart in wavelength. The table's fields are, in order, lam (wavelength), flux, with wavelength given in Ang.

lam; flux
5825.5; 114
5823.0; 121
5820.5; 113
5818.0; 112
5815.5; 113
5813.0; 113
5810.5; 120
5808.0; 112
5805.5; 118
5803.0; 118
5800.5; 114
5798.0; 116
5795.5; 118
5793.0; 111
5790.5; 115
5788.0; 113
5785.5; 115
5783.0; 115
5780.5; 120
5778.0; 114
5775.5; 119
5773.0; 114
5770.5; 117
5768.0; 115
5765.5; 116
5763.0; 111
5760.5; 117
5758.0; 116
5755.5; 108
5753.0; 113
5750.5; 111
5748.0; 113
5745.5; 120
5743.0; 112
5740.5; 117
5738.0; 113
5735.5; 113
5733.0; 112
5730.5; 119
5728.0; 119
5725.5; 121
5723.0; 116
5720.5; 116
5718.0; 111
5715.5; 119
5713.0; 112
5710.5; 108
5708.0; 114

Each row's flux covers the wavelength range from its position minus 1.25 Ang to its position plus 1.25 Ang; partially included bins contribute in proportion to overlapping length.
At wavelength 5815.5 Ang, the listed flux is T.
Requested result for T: 113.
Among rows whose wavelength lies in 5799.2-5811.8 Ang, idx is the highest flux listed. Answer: 120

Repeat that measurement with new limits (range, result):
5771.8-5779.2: 119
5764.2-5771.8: 117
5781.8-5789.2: 115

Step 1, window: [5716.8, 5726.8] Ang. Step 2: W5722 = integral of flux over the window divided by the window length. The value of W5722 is 116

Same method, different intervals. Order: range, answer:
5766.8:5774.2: 115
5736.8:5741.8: 115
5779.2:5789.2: 116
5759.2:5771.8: 115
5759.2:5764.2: 114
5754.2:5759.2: 112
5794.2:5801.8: 116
